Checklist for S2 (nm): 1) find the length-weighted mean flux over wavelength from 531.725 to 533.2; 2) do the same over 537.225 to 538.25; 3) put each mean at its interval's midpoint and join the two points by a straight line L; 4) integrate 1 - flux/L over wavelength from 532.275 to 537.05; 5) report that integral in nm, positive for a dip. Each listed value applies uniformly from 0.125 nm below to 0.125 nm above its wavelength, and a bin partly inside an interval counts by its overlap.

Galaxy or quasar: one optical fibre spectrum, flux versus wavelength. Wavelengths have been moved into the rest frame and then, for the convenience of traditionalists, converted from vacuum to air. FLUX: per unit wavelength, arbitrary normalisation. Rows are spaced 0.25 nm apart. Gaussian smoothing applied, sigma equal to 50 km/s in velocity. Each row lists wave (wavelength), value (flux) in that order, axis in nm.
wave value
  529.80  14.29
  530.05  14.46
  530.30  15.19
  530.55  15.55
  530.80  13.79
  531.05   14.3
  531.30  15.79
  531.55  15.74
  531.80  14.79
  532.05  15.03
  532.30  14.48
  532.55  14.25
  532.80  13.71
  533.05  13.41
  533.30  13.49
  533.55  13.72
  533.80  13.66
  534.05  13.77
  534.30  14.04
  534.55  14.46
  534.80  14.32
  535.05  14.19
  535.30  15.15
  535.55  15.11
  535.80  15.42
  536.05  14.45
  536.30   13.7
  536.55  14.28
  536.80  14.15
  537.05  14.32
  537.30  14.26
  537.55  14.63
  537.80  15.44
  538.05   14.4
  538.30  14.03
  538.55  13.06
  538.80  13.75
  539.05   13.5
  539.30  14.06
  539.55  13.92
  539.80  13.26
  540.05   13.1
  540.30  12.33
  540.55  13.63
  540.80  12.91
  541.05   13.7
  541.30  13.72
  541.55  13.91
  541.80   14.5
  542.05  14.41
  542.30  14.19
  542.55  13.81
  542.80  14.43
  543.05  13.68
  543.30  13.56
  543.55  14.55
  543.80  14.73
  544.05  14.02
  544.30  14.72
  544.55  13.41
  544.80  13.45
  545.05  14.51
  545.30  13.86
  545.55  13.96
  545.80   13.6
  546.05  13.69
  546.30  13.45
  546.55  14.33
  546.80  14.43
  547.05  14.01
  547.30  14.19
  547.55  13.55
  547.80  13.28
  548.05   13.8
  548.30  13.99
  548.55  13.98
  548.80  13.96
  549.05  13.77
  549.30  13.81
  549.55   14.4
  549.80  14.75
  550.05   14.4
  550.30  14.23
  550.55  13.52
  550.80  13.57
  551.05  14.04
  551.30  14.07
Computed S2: 0.07 nm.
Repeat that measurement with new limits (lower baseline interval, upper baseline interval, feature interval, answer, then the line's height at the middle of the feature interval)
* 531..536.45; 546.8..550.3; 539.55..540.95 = 0.11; 14.2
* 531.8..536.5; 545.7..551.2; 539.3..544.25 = 0.09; 14.1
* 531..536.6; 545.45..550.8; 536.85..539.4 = 0.02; 14.3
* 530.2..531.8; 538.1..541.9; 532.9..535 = 0.10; 14.6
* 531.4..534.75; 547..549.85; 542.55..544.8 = -0.01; 14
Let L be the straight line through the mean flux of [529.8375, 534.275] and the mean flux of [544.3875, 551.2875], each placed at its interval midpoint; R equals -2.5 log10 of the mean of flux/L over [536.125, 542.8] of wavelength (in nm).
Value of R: 0.02 mag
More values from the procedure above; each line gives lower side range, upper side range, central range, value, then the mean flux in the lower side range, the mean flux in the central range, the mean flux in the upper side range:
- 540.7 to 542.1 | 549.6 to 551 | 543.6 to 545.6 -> -0.01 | 13.8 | 14.1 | 14.1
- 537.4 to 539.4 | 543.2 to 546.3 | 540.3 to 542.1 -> 0.03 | 14.1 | 13.7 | 14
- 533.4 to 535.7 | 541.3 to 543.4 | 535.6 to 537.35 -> -0.01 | 14.3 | 14.4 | 14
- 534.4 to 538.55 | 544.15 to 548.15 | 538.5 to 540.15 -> 0.06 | 14.5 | 13.5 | 13.9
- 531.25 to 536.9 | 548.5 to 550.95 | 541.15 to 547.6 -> 0.01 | 14.4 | 14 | 14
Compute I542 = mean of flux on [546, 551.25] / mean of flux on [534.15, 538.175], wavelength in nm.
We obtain 0.96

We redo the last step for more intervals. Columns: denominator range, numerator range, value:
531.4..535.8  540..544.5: 0.97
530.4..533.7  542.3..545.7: 0.97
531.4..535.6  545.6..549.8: 0.97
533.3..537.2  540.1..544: 0.97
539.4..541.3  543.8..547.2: 1.05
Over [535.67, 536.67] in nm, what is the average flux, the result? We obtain 14.5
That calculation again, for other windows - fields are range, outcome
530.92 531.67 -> 15.3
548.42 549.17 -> 13.9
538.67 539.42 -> 13.8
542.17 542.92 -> 14.1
